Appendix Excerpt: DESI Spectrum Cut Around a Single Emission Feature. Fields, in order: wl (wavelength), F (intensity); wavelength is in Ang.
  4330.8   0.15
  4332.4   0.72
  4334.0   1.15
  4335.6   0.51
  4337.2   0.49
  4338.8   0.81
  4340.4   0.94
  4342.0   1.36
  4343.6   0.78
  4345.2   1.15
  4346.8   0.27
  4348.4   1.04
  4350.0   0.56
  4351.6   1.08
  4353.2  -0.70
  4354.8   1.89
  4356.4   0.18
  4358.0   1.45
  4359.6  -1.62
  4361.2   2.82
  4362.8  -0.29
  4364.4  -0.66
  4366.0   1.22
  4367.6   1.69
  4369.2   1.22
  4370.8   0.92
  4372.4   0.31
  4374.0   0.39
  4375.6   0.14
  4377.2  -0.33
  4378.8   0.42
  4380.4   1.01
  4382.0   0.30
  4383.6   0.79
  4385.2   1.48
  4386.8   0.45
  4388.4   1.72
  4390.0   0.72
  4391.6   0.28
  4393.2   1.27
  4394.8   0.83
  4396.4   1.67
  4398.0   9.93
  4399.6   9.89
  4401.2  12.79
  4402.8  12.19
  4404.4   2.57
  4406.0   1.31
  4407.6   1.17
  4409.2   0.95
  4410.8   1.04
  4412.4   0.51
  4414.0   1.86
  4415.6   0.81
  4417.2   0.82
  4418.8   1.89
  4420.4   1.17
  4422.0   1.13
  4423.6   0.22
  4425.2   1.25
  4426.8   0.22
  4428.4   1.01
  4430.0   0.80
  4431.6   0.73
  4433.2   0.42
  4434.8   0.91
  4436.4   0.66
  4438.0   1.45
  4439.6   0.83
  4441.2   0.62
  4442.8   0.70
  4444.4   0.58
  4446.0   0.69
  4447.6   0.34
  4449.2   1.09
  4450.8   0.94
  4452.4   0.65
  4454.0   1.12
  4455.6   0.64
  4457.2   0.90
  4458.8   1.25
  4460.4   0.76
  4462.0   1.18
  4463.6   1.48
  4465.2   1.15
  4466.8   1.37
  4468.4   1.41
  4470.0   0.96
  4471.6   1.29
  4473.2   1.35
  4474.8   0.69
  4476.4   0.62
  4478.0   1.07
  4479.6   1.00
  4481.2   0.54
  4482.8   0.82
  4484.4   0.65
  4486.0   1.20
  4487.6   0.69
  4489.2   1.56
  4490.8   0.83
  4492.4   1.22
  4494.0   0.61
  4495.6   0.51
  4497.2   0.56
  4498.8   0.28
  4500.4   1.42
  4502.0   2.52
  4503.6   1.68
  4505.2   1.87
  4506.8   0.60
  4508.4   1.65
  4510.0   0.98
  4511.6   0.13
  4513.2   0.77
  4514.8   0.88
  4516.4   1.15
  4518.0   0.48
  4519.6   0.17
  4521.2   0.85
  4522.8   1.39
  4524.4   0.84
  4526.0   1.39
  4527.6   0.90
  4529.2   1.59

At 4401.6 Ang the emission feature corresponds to [O II] 3727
